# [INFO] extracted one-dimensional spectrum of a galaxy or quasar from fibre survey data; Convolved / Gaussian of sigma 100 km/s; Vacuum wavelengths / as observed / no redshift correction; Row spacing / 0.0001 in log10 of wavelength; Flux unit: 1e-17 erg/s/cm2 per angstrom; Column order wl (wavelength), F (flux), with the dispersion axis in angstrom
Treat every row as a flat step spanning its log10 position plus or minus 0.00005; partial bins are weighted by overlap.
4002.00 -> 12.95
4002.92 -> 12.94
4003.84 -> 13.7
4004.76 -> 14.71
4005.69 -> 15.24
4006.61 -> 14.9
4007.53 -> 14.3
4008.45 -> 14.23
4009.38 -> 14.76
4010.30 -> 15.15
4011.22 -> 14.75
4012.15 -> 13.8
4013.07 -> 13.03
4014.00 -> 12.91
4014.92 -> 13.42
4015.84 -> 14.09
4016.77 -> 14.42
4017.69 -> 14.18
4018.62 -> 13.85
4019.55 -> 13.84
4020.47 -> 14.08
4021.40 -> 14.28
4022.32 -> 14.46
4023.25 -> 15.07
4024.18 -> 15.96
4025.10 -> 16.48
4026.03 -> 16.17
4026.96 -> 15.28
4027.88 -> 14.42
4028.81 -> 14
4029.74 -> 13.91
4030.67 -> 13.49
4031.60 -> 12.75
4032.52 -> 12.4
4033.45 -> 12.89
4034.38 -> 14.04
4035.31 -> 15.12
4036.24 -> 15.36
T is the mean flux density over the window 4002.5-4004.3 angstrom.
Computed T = 13.4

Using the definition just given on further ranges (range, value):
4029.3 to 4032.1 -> 13.4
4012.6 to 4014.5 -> 13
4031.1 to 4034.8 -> 13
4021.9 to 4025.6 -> 15.5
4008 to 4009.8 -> 14.4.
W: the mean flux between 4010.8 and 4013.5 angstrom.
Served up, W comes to 13.8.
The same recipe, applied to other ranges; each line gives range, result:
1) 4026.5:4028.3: 14.9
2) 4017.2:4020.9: 14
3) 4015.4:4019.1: 14.1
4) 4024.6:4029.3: 15.3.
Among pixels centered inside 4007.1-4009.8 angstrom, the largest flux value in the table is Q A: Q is 14.76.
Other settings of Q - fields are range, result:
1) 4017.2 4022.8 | 14.46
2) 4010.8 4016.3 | 14.75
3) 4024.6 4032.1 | 16.48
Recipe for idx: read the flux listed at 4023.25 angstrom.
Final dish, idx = 15.07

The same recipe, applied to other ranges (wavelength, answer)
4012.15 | 13.8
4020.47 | 14.08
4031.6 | 12.75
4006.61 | 14.9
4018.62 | 13.85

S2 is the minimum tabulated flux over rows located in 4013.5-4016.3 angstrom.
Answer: 12.91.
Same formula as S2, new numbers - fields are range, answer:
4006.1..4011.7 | 14.23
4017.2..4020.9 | 13.84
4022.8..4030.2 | 13.91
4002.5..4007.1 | 12.94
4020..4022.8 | 14.08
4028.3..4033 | 12.4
